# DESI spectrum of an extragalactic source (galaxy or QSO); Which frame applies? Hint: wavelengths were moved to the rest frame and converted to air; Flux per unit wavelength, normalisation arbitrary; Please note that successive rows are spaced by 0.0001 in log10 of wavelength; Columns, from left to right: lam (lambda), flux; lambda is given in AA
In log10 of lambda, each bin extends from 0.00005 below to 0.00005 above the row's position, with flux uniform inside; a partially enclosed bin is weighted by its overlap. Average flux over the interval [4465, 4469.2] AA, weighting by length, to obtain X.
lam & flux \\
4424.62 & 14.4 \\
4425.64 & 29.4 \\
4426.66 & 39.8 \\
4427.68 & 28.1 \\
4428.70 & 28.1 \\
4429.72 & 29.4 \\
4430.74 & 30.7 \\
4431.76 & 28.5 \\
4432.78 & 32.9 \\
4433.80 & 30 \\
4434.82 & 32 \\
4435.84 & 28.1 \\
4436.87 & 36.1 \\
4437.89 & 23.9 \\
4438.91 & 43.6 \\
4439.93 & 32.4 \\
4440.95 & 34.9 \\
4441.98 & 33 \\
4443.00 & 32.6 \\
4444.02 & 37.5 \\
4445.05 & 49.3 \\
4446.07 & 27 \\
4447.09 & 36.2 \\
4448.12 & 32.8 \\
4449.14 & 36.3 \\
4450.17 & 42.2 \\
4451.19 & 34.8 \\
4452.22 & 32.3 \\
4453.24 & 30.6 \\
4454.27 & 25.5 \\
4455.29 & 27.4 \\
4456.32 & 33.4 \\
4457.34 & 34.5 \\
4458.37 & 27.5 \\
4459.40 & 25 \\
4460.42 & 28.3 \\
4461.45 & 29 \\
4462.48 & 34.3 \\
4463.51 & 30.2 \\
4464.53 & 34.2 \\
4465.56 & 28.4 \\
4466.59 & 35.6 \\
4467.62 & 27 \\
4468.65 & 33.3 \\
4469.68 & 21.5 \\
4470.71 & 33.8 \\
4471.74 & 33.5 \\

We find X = 31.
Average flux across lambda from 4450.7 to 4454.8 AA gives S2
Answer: 30.8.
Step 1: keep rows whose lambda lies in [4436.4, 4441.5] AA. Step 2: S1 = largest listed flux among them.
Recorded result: 43.6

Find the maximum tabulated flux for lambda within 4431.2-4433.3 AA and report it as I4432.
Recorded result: 32.9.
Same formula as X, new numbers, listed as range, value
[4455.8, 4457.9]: 33.8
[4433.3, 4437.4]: 31.5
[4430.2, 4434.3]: 30.5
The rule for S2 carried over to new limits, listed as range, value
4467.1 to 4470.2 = 27.3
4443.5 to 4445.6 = 43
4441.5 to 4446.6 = 35.9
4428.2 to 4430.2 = 28.7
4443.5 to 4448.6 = 36.6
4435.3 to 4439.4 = 32.8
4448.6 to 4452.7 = 36.4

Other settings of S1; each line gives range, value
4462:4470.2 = 35.6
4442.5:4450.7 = 49.3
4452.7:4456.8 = 33.4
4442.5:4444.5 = 37.5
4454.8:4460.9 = 34.5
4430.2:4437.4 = 36.1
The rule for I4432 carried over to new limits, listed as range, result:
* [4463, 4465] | 34.2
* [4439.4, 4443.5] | 34.9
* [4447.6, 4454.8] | 42.2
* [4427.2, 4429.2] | 28.1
